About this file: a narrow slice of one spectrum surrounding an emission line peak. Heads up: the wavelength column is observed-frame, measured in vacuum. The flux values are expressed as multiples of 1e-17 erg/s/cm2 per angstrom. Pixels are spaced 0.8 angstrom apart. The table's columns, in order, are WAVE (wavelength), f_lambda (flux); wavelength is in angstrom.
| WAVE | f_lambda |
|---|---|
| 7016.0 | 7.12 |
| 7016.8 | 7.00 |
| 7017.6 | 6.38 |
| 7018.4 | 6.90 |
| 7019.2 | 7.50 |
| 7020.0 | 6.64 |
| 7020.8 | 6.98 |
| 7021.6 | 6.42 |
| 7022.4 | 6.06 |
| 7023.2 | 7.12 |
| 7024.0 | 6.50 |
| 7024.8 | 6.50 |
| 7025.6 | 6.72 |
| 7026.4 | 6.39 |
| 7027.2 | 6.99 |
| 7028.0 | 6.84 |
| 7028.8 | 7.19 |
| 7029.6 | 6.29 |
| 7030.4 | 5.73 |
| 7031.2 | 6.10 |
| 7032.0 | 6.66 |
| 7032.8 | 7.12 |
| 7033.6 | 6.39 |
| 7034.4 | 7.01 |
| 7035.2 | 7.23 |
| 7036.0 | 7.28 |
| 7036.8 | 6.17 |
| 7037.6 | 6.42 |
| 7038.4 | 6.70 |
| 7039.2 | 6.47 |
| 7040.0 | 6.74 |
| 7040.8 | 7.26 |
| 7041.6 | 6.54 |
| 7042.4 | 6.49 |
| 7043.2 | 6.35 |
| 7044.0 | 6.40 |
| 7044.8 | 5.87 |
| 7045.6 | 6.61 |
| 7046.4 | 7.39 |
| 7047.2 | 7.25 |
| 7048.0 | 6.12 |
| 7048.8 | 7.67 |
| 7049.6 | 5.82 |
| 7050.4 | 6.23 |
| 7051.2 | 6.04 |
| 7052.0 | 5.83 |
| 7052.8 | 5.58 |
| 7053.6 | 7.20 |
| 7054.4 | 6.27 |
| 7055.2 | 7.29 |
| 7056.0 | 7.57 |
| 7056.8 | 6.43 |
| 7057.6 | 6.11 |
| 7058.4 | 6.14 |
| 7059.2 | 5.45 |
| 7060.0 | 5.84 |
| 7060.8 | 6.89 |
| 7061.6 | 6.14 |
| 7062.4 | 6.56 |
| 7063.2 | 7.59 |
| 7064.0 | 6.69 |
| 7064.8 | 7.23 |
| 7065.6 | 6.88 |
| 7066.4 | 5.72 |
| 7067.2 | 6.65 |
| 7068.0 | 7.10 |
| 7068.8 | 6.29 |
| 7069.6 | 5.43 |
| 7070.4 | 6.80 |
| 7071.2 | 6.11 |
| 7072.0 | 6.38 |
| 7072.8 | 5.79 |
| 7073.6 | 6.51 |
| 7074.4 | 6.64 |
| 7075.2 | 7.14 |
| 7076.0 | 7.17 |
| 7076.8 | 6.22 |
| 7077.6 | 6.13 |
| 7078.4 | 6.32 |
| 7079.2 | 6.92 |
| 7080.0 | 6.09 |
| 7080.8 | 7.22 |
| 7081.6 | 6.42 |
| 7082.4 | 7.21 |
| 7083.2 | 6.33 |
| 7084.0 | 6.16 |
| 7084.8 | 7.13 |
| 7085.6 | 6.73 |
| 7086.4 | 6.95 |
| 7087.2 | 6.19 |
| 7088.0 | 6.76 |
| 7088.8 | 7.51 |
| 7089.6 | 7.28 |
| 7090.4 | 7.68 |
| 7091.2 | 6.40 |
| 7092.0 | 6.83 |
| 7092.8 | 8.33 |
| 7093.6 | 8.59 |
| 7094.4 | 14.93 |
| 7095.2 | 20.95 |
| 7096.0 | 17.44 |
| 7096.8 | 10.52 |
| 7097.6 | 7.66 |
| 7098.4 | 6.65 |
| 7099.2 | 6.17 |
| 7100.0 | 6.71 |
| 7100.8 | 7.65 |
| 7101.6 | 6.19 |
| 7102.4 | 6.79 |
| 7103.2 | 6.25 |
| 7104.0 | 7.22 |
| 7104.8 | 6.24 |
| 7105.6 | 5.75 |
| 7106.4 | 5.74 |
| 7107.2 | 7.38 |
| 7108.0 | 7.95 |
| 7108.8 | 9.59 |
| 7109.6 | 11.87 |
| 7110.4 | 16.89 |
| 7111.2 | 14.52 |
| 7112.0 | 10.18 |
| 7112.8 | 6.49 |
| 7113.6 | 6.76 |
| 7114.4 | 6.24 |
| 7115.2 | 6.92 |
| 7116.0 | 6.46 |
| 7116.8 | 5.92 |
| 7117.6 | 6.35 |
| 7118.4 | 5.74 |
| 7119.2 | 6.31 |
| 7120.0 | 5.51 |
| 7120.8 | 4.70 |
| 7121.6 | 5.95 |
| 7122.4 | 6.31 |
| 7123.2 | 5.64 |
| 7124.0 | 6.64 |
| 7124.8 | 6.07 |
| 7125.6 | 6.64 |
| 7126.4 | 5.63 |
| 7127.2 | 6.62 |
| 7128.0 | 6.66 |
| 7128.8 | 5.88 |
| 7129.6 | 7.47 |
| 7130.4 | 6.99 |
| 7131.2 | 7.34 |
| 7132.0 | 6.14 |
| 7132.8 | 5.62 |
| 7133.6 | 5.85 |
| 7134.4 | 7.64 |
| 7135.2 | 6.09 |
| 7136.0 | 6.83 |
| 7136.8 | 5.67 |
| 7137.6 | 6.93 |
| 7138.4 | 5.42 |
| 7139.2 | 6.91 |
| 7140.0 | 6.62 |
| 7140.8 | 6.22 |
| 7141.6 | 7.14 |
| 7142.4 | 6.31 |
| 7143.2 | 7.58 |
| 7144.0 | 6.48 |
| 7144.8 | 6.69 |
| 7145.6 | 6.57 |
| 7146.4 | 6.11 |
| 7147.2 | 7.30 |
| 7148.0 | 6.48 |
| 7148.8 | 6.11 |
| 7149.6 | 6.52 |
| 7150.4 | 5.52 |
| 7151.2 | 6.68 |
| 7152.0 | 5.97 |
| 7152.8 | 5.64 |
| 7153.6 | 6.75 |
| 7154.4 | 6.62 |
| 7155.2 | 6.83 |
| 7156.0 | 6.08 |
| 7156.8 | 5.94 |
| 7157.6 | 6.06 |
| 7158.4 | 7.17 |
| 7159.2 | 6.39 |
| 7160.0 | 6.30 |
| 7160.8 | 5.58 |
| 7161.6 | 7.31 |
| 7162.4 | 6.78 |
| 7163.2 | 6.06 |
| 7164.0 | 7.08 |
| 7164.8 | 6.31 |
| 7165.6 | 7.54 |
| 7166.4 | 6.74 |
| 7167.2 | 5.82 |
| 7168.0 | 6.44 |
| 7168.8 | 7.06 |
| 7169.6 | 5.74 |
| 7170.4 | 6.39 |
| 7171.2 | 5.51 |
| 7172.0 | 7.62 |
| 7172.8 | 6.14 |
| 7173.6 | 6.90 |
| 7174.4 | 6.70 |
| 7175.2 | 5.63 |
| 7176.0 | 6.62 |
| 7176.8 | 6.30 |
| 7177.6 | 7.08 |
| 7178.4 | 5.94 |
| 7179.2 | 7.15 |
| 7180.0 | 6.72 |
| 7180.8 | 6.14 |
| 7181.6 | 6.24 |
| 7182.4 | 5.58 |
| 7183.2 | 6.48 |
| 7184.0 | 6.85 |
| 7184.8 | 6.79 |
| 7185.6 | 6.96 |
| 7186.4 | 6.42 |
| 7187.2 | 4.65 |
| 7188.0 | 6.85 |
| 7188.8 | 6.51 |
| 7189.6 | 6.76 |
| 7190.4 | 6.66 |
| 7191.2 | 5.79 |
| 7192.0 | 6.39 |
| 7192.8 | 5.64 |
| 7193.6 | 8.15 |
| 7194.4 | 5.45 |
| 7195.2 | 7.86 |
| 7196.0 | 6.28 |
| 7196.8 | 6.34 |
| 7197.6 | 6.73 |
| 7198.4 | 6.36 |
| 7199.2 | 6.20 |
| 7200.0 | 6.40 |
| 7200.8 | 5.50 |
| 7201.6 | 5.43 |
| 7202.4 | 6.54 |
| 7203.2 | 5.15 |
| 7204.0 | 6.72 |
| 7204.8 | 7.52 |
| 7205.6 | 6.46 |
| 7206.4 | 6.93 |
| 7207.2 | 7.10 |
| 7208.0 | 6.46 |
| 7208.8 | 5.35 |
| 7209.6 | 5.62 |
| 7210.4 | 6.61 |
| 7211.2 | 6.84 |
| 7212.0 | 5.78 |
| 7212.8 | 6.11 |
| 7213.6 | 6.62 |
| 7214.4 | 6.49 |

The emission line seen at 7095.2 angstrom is [S II] 6716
